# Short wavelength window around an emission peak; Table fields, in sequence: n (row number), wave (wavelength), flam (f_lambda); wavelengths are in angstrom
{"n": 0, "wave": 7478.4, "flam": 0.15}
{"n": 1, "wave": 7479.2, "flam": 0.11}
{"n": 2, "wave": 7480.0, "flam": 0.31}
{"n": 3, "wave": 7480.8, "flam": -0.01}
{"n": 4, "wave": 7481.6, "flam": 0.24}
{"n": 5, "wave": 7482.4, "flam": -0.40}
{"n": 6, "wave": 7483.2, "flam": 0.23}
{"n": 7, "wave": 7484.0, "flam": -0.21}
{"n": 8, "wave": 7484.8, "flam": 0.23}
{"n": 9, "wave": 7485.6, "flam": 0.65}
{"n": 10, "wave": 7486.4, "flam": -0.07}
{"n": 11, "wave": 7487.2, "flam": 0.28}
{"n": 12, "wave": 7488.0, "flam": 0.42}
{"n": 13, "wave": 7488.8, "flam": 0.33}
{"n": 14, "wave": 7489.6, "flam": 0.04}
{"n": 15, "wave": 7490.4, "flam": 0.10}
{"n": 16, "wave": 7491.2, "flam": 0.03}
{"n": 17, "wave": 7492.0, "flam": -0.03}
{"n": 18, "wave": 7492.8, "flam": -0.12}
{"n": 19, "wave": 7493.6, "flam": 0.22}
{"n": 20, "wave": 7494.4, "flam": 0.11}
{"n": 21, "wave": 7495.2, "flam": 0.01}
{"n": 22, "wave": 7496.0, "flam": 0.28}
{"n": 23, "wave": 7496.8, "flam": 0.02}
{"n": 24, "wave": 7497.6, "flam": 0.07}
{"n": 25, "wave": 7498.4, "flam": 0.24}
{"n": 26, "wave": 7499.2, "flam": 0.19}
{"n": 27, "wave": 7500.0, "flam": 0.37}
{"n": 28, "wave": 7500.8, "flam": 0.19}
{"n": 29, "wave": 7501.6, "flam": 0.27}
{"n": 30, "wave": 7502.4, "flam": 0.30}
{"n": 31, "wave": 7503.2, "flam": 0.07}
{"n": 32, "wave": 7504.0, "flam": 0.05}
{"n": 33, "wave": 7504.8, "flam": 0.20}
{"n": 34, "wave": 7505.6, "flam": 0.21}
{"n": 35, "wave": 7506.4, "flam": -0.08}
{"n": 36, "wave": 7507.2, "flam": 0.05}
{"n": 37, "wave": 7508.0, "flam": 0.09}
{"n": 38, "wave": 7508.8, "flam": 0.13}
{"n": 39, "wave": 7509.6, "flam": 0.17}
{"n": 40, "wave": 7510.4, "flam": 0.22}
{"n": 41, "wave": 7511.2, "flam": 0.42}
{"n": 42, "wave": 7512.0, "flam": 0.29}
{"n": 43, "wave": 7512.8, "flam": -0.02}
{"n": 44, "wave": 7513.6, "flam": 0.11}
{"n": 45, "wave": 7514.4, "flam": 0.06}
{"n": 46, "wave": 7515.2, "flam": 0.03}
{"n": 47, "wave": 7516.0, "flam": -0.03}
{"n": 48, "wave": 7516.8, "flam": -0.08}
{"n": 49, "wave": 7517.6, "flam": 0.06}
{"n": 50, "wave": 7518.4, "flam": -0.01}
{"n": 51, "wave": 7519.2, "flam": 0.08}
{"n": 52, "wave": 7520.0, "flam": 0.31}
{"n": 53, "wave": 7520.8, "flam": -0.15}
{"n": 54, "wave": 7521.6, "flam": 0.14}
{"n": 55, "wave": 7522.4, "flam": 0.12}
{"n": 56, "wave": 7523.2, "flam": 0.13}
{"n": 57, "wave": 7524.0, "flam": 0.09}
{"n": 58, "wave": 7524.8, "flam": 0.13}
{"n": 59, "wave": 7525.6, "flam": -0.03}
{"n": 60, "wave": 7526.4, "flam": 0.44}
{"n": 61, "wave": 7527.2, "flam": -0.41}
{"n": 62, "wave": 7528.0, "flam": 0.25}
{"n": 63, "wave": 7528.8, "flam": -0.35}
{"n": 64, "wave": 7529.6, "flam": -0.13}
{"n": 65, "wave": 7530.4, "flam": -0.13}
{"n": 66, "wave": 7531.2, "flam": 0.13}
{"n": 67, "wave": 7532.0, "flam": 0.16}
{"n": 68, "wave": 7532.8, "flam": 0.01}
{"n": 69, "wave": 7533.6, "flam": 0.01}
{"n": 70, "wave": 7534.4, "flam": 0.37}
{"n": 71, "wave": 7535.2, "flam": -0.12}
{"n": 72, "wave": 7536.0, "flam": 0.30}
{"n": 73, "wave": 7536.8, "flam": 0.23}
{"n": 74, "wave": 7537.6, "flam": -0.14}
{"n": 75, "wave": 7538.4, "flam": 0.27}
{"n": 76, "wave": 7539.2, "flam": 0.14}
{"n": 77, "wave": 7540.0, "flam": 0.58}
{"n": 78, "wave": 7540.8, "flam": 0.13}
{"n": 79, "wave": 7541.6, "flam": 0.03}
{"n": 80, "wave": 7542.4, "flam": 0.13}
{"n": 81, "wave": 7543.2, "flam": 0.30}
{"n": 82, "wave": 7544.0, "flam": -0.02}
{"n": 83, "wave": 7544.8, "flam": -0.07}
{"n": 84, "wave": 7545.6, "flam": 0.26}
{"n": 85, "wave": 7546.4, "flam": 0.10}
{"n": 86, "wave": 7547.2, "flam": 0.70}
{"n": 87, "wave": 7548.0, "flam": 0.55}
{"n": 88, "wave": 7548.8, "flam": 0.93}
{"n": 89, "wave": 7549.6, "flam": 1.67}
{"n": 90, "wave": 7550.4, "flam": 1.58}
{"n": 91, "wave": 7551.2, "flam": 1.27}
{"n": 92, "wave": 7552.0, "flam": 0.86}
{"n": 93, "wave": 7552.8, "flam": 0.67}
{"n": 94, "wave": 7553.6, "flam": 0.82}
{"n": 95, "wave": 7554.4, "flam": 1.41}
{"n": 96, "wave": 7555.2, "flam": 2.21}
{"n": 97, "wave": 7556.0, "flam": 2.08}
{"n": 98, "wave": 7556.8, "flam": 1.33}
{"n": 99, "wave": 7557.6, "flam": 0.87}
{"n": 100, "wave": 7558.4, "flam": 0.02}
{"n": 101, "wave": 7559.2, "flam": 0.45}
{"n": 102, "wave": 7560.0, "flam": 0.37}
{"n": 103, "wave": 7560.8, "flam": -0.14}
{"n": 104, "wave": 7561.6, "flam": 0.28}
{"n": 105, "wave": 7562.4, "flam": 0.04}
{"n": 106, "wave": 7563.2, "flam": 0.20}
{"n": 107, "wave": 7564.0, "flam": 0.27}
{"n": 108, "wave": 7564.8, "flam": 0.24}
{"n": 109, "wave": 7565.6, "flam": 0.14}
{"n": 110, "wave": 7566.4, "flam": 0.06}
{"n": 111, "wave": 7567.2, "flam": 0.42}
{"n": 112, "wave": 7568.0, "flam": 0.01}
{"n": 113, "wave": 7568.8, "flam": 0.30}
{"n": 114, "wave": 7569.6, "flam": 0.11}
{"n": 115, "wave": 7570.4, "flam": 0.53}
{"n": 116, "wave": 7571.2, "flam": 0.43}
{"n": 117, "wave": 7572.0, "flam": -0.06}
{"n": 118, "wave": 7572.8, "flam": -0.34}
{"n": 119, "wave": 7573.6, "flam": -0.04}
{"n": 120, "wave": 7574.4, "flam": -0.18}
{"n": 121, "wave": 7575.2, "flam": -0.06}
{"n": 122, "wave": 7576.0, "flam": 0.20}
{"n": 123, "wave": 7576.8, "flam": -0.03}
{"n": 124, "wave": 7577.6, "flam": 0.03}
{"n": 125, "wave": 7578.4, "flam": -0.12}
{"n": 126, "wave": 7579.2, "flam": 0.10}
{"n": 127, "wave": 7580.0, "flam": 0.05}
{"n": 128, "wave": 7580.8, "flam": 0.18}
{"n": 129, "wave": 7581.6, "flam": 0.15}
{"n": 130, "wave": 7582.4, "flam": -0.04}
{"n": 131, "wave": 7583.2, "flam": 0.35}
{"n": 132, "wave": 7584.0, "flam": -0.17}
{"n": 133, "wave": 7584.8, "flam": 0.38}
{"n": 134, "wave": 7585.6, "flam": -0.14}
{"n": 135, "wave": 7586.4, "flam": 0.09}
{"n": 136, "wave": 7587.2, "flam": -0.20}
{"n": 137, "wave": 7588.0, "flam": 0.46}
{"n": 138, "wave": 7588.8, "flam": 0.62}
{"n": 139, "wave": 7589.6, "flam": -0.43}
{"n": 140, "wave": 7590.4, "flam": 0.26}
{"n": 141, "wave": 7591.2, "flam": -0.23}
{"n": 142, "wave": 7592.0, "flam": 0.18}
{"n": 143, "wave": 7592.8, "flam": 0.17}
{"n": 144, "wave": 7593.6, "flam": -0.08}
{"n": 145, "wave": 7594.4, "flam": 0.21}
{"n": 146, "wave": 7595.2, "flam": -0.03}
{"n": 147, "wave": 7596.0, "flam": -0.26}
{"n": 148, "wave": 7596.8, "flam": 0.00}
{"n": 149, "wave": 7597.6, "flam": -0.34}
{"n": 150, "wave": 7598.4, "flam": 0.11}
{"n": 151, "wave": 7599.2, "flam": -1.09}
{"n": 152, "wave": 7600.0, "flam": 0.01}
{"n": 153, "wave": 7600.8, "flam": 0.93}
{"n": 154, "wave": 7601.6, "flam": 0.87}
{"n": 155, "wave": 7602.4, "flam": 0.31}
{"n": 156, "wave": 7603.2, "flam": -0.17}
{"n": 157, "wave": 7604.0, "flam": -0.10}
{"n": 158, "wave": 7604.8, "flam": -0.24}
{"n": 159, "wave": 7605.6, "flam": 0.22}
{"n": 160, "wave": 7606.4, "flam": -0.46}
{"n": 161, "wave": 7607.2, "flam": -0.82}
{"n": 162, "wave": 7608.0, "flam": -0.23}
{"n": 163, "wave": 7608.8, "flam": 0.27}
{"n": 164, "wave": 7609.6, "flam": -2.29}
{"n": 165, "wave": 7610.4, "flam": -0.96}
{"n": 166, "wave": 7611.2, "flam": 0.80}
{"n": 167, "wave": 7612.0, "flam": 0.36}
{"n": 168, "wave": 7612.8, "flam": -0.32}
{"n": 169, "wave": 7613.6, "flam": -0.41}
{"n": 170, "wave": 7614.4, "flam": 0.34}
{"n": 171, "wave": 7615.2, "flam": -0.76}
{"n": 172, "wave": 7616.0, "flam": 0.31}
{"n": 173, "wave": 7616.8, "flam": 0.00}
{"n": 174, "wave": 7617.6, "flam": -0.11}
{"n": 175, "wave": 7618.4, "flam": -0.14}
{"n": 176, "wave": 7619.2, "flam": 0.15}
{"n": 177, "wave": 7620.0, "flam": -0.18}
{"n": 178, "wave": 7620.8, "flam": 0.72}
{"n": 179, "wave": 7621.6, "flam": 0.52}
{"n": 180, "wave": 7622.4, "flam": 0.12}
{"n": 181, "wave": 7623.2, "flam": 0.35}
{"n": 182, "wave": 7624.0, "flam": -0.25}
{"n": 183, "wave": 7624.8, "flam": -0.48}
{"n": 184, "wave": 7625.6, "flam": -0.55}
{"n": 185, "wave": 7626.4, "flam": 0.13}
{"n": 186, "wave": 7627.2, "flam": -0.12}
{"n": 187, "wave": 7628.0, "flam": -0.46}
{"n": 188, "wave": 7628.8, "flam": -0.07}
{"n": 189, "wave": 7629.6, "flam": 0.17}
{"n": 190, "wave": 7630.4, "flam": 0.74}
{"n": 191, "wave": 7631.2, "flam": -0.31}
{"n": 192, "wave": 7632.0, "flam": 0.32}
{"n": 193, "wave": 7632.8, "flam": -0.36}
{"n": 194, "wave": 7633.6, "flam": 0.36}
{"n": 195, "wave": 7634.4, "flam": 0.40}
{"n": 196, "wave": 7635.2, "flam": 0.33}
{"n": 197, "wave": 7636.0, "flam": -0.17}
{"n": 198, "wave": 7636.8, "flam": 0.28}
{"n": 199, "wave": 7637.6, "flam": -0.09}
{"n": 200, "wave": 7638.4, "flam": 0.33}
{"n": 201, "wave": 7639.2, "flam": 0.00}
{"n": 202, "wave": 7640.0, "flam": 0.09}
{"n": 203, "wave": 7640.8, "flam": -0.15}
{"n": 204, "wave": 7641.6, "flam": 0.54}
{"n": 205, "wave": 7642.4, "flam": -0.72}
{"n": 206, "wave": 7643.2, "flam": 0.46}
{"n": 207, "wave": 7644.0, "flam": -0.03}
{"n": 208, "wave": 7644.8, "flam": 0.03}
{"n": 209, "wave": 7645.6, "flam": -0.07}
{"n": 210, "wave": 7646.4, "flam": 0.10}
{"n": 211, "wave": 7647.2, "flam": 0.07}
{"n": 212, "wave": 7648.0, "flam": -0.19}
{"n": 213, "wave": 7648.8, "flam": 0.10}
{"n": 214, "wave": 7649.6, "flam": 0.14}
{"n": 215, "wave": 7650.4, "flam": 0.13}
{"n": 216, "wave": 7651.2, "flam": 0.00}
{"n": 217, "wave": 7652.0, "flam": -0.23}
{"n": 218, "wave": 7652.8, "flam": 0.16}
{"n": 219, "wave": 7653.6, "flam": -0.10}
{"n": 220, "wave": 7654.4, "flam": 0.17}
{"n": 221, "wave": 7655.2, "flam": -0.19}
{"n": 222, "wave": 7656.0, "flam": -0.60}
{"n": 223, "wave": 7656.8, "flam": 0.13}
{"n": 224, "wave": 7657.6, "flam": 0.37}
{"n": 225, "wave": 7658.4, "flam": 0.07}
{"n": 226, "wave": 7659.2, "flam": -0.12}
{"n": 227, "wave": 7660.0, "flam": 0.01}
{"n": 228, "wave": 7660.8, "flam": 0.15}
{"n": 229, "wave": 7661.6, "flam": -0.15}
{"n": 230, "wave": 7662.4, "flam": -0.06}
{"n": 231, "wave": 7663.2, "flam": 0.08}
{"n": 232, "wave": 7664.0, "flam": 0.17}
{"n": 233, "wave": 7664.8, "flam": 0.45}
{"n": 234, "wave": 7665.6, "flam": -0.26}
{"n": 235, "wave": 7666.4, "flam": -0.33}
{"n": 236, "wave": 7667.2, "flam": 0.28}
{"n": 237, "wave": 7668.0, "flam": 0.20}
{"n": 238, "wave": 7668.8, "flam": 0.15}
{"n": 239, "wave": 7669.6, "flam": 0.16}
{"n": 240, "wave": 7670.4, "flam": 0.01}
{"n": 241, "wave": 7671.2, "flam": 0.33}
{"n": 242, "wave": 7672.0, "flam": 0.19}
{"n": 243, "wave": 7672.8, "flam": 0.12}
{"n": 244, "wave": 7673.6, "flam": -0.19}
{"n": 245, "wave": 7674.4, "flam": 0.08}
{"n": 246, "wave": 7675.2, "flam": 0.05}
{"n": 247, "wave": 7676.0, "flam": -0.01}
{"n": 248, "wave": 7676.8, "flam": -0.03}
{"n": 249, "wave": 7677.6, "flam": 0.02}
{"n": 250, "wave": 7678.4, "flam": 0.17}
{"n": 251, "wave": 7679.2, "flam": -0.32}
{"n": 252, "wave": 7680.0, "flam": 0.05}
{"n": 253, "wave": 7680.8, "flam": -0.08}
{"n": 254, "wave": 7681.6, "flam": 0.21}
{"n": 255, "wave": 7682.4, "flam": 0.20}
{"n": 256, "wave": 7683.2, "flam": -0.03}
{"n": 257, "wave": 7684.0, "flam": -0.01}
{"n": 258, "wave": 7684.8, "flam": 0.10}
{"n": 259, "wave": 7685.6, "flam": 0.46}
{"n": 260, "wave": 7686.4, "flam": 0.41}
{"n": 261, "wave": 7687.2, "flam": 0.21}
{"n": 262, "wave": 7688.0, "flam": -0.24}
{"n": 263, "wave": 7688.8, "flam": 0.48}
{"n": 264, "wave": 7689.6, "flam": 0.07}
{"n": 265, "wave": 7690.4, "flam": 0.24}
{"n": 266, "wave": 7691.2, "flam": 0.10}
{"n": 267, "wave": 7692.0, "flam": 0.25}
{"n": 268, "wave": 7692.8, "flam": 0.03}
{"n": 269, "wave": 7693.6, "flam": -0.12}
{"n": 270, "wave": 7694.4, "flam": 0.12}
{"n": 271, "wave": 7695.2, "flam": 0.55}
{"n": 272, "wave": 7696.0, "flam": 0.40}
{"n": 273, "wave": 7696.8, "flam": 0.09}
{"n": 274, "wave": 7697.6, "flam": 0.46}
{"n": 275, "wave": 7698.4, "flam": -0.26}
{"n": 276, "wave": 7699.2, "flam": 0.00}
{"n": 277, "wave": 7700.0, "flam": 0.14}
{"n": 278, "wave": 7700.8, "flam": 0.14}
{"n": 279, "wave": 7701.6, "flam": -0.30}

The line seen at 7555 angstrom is [O II] 3727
